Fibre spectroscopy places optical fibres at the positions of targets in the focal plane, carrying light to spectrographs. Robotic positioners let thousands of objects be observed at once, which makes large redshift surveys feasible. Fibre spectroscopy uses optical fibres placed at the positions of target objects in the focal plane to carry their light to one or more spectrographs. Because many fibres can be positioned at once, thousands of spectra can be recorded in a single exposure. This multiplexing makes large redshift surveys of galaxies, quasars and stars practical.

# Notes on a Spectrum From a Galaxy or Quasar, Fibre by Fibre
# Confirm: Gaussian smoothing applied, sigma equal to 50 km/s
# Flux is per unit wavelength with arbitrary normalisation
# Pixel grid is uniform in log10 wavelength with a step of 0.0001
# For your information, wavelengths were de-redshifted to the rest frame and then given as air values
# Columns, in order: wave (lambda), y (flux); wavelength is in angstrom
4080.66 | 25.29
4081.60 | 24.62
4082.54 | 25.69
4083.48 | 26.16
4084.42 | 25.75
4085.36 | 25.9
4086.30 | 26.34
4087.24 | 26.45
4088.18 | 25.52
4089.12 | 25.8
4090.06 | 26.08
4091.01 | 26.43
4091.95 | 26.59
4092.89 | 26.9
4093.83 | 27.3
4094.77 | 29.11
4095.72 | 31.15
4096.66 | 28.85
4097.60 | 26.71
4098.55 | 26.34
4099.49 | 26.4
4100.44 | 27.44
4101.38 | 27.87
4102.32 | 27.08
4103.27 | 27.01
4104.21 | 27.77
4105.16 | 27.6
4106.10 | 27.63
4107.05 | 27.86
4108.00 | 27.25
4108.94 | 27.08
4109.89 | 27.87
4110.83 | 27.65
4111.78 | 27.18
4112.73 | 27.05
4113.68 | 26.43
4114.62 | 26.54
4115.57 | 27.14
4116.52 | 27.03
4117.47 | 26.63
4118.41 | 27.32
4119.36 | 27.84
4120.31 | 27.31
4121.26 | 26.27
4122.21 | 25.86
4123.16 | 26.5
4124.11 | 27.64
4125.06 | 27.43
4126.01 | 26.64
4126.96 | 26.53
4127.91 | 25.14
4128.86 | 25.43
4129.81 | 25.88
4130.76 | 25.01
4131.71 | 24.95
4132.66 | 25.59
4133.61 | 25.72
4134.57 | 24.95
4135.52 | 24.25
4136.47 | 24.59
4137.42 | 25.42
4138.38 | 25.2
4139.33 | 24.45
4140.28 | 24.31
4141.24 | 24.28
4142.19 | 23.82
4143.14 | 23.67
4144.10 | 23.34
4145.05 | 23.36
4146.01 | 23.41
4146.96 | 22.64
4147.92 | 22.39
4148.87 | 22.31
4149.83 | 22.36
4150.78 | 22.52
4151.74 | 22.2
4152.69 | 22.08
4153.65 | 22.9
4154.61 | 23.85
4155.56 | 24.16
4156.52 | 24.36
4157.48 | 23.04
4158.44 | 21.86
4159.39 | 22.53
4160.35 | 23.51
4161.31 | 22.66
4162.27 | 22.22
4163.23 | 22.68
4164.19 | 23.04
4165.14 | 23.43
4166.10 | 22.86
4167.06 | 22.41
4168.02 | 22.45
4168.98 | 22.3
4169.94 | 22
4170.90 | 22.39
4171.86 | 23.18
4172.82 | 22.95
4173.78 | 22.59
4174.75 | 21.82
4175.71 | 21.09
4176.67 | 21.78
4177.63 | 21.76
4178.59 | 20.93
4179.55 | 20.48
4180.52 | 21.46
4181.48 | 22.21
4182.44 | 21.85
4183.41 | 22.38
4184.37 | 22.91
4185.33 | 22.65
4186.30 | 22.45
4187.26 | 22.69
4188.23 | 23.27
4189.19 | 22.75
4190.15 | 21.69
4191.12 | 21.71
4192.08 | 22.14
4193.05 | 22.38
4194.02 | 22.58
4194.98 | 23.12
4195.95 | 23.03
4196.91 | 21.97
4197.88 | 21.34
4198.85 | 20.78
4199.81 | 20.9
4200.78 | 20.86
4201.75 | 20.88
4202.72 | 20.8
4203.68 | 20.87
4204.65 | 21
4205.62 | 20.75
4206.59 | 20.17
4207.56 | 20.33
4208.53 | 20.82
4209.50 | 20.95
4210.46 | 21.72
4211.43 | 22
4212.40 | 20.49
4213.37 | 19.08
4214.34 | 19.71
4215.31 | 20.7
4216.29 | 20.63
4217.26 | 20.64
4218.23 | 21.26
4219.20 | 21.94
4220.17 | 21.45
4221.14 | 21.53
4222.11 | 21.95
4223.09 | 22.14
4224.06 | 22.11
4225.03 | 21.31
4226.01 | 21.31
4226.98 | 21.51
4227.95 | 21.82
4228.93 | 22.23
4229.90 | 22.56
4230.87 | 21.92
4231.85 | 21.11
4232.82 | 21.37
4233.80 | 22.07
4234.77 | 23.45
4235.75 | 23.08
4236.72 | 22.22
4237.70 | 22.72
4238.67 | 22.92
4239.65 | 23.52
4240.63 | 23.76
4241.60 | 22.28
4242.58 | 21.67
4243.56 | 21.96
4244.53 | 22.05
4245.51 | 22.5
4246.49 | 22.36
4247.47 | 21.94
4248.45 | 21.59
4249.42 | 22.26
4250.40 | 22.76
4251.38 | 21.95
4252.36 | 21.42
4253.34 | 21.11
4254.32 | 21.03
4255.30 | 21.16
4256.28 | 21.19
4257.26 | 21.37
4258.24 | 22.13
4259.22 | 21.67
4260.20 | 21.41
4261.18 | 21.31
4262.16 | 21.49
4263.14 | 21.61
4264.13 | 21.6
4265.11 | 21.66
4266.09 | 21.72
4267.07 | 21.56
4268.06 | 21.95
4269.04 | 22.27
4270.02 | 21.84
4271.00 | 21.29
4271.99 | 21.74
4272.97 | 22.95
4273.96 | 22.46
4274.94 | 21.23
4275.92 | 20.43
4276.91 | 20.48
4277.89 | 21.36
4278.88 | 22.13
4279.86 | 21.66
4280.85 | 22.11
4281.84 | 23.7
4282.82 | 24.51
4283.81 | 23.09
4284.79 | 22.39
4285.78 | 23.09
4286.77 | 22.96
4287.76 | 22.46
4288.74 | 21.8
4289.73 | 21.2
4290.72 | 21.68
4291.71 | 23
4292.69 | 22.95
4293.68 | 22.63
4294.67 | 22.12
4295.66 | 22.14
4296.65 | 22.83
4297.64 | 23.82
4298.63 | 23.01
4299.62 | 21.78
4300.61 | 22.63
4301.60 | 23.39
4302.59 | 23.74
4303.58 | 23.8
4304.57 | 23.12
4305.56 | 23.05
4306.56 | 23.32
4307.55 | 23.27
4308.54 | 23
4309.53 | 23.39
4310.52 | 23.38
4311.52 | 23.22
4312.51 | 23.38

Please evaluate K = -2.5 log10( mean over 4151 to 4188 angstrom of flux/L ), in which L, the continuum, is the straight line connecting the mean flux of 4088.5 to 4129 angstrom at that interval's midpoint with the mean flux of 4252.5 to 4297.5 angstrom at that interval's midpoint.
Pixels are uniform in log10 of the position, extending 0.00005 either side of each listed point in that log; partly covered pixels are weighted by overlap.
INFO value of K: 0.13 mag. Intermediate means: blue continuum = 27.1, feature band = 22.5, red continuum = 22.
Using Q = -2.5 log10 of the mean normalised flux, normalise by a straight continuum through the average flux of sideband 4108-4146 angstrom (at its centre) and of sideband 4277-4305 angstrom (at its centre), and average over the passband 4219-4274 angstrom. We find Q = 0.075 mag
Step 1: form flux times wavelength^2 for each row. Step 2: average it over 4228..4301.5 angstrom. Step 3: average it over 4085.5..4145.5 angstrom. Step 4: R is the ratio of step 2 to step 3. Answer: 0.90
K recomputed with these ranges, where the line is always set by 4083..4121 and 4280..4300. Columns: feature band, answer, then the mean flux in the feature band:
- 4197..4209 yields 0.19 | 20.8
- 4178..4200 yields 0.14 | 22.1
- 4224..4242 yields 0.08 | 22.3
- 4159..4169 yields 0.13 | 22.8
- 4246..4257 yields 0.09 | 21.7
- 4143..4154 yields 0.15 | 22.7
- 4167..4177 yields 0.15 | 22.3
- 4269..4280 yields 0.07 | 21.6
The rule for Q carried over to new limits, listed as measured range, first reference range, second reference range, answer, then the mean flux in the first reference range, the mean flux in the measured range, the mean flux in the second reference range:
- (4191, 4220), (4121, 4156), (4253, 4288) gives 0.098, 24.5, 21.2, 21.9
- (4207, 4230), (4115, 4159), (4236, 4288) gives 0.086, 24.8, 21.2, 22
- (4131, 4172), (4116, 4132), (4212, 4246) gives 0.083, 26.5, 23.4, 21.8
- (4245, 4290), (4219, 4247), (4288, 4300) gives 0.020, 22.2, 21.9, 22.4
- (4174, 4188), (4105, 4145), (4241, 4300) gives 0.121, 26.1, 21.9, 22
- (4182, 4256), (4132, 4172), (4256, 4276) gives 0.030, 23.4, 21.8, 21.7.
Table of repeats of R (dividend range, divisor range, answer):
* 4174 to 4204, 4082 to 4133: 0.85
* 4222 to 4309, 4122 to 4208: 1.01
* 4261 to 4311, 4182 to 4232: 1.08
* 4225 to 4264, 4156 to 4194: 1.02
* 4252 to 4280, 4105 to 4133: 0.87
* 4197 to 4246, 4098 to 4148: 0.87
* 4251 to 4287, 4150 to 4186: 1.02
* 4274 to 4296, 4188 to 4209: 1.08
